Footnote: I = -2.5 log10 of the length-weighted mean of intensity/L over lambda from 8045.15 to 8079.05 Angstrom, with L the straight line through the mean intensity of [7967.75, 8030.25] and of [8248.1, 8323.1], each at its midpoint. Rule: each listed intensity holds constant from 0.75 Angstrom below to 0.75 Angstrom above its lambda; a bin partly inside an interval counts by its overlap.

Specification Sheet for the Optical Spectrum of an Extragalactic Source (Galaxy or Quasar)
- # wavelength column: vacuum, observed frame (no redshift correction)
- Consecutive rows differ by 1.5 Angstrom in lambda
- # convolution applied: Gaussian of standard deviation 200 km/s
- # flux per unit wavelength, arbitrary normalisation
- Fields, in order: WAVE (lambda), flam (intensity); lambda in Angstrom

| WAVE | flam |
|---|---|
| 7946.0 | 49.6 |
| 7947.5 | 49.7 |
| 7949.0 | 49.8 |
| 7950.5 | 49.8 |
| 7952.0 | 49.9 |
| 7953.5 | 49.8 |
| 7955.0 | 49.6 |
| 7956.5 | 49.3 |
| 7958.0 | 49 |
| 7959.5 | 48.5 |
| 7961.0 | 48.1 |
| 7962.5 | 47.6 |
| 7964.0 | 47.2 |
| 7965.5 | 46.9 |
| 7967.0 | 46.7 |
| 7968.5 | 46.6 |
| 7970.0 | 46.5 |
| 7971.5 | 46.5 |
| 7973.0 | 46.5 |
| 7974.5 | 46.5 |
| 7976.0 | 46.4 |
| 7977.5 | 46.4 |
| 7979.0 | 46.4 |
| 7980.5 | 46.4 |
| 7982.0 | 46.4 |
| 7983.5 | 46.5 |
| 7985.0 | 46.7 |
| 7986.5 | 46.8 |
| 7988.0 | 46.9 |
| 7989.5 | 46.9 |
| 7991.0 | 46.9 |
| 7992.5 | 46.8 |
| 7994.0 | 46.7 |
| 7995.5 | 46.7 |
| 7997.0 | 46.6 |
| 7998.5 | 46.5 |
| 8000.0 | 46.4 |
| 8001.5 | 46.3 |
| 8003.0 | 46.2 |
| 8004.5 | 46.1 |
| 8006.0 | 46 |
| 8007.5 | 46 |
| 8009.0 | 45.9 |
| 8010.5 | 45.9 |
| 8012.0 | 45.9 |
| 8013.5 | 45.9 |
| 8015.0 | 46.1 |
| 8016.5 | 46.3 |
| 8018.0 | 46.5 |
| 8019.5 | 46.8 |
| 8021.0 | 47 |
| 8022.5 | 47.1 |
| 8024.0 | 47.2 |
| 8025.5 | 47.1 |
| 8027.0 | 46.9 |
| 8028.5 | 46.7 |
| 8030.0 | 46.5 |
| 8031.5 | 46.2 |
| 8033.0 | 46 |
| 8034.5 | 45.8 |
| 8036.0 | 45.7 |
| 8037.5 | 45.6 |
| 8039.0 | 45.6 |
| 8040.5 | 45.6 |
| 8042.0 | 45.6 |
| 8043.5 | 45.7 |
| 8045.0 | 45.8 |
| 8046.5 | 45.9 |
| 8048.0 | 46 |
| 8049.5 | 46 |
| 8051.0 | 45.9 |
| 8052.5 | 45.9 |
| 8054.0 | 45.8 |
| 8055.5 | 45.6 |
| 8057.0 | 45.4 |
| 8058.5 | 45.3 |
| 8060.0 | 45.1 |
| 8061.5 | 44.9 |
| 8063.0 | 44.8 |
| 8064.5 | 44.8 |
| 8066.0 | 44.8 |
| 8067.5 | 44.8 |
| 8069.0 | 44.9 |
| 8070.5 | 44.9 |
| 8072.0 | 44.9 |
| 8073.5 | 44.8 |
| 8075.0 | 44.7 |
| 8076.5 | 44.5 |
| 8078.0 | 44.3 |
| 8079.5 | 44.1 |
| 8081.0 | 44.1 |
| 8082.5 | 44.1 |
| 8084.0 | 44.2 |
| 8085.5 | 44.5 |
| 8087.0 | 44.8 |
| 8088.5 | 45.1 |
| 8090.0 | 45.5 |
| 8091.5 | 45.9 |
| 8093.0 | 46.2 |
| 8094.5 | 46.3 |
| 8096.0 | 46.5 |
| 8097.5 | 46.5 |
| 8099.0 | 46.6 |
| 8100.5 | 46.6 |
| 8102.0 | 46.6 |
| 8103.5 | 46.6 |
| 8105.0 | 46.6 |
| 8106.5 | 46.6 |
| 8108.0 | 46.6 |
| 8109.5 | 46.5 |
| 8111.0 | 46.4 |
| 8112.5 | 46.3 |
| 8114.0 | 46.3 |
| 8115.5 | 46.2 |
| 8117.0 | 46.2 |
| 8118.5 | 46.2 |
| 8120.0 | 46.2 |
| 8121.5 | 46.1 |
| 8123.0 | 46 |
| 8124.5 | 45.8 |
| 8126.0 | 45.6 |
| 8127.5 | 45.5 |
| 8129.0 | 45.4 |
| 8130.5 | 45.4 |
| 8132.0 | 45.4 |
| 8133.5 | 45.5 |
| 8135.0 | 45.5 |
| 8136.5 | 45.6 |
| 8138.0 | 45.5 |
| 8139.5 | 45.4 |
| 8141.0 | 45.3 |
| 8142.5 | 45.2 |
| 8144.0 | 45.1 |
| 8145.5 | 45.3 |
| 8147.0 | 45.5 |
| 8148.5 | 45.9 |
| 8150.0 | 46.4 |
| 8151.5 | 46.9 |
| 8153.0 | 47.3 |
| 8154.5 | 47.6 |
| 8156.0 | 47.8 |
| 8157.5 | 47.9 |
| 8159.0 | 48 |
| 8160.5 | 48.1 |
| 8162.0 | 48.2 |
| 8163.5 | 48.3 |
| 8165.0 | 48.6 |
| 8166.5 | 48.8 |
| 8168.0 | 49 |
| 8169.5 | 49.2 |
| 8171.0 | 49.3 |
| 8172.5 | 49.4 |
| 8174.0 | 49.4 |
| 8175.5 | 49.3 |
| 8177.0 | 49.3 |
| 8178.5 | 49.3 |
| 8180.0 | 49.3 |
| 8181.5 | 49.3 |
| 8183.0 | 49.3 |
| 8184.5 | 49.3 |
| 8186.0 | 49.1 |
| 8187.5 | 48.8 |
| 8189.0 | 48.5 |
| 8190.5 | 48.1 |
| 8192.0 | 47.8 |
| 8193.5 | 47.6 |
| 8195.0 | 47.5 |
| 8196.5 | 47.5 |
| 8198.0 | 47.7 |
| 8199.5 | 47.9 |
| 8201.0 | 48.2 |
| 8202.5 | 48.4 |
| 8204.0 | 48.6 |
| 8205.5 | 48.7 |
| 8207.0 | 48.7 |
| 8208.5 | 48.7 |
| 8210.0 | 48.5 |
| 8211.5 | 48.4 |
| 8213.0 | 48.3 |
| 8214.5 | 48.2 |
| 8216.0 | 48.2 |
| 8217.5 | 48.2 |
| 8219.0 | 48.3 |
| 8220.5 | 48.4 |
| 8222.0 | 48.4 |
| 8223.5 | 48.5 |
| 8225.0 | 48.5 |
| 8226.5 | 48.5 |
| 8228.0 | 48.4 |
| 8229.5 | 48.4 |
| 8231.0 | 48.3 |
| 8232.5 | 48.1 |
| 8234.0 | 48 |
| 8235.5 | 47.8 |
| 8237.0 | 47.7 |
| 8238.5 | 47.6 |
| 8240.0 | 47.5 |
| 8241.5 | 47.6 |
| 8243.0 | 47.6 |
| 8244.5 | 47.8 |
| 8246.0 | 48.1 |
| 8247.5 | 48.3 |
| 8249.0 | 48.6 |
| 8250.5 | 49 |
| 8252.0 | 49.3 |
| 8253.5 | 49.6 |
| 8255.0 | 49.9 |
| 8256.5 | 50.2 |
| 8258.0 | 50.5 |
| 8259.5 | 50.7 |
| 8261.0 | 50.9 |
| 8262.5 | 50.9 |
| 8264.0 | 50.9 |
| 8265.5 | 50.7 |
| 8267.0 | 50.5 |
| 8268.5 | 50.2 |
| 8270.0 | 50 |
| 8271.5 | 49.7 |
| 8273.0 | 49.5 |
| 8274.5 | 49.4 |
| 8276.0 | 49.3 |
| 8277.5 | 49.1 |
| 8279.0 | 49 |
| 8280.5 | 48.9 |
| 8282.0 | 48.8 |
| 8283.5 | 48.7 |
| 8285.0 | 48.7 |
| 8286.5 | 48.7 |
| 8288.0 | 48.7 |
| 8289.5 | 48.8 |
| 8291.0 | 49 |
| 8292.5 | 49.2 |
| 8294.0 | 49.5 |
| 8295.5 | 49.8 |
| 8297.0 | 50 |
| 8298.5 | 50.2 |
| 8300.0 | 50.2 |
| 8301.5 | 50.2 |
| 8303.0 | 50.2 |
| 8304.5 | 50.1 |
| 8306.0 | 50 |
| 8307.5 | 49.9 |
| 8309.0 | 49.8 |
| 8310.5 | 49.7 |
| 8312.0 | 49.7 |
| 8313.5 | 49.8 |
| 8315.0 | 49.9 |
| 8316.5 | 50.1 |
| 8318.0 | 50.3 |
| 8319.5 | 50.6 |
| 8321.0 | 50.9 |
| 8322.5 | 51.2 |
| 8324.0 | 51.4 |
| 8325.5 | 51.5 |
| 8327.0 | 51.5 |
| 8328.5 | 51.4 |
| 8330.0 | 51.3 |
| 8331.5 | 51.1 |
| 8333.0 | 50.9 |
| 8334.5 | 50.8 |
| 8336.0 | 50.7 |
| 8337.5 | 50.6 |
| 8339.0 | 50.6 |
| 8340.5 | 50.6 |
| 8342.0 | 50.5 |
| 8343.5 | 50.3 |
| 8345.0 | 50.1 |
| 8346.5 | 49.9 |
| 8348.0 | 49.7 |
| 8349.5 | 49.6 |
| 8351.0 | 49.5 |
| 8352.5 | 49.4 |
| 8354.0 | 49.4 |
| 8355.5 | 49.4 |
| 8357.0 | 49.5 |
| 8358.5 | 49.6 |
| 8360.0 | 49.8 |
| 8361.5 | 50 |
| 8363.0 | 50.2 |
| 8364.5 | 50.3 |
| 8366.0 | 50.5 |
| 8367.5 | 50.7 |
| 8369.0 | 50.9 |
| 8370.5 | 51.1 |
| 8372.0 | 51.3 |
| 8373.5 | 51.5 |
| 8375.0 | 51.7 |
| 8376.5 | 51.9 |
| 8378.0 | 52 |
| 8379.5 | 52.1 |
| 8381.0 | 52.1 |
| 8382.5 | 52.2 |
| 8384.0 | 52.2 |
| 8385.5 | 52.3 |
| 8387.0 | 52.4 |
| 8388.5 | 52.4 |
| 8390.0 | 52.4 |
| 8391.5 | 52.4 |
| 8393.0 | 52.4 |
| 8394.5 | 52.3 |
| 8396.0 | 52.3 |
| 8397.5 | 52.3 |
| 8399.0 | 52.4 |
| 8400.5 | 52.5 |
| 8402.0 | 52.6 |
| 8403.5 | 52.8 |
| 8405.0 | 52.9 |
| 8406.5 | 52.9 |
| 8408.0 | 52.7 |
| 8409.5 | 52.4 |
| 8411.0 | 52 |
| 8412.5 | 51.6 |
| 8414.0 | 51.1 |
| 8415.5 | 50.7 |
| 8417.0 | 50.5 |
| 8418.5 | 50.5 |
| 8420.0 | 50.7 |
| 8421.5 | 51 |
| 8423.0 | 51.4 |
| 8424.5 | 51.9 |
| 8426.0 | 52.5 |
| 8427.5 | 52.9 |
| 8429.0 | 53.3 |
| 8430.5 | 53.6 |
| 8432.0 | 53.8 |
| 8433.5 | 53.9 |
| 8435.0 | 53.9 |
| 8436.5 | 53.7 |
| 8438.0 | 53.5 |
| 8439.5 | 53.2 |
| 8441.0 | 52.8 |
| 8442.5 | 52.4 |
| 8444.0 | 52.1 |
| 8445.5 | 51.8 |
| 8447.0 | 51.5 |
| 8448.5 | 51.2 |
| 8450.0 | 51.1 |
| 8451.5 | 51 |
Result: 0.05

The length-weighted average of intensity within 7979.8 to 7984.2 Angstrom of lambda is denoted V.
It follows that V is 46.4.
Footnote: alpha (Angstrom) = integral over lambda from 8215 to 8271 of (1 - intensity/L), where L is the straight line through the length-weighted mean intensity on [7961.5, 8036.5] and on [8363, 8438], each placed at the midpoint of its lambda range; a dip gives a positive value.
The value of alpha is 1.1 Angstrom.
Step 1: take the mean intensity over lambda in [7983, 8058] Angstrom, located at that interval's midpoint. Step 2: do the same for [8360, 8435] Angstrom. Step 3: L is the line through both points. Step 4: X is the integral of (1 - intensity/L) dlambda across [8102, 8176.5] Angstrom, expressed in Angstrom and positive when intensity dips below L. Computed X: 2.0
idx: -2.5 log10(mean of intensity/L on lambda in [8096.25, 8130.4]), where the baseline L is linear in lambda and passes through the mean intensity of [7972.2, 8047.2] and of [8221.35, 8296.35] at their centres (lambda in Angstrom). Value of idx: 0.03 mag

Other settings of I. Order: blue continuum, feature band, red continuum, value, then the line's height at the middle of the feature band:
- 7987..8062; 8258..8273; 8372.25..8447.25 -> -0.010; 50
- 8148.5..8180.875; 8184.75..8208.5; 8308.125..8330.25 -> 0.013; 48.8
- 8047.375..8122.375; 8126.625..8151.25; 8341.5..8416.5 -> 0.026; 46.6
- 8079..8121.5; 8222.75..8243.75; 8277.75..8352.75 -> 0.009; 48.5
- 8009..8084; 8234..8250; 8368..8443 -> 0.030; 49.2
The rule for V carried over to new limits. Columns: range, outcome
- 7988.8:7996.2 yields 46.8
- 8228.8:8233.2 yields 48.3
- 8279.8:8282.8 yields 48.8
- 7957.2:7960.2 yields 48.8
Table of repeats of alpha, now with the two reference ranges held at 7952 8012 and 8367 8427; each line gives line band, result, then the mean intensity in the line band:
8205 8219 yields 0.4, 48.4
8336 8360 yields 0.6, 49.9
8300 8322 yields 0.3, 50.1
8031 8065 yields 1.5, 45.6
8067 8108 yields 2.4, 45.4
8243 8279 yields 0.5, 49.6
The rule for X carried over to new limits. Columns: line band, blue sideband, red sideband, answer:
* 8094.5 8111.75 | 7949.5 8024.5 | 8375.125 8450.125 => 0.67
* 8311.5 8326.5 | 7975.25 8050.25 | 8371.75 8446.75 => 0.11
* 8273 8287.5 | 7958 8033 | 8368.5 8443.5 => 0.45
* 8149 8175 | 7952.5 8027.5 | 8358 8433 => 0.39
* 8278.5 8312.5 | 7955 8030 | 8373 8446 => 0.89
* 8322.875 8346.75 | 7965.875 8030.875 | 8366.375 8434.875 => 0.15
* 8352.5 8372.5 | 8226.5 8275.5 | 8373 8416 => 0.52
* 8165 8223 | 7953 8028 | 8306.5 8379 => 0.41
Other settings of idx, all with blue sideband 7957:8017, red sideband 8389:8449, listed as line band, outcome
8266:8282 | 0.02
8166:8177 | 0.00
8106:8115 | 0.04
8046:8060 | 0.04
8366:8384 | 0.00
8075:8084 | 0.09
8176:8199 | 0.02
